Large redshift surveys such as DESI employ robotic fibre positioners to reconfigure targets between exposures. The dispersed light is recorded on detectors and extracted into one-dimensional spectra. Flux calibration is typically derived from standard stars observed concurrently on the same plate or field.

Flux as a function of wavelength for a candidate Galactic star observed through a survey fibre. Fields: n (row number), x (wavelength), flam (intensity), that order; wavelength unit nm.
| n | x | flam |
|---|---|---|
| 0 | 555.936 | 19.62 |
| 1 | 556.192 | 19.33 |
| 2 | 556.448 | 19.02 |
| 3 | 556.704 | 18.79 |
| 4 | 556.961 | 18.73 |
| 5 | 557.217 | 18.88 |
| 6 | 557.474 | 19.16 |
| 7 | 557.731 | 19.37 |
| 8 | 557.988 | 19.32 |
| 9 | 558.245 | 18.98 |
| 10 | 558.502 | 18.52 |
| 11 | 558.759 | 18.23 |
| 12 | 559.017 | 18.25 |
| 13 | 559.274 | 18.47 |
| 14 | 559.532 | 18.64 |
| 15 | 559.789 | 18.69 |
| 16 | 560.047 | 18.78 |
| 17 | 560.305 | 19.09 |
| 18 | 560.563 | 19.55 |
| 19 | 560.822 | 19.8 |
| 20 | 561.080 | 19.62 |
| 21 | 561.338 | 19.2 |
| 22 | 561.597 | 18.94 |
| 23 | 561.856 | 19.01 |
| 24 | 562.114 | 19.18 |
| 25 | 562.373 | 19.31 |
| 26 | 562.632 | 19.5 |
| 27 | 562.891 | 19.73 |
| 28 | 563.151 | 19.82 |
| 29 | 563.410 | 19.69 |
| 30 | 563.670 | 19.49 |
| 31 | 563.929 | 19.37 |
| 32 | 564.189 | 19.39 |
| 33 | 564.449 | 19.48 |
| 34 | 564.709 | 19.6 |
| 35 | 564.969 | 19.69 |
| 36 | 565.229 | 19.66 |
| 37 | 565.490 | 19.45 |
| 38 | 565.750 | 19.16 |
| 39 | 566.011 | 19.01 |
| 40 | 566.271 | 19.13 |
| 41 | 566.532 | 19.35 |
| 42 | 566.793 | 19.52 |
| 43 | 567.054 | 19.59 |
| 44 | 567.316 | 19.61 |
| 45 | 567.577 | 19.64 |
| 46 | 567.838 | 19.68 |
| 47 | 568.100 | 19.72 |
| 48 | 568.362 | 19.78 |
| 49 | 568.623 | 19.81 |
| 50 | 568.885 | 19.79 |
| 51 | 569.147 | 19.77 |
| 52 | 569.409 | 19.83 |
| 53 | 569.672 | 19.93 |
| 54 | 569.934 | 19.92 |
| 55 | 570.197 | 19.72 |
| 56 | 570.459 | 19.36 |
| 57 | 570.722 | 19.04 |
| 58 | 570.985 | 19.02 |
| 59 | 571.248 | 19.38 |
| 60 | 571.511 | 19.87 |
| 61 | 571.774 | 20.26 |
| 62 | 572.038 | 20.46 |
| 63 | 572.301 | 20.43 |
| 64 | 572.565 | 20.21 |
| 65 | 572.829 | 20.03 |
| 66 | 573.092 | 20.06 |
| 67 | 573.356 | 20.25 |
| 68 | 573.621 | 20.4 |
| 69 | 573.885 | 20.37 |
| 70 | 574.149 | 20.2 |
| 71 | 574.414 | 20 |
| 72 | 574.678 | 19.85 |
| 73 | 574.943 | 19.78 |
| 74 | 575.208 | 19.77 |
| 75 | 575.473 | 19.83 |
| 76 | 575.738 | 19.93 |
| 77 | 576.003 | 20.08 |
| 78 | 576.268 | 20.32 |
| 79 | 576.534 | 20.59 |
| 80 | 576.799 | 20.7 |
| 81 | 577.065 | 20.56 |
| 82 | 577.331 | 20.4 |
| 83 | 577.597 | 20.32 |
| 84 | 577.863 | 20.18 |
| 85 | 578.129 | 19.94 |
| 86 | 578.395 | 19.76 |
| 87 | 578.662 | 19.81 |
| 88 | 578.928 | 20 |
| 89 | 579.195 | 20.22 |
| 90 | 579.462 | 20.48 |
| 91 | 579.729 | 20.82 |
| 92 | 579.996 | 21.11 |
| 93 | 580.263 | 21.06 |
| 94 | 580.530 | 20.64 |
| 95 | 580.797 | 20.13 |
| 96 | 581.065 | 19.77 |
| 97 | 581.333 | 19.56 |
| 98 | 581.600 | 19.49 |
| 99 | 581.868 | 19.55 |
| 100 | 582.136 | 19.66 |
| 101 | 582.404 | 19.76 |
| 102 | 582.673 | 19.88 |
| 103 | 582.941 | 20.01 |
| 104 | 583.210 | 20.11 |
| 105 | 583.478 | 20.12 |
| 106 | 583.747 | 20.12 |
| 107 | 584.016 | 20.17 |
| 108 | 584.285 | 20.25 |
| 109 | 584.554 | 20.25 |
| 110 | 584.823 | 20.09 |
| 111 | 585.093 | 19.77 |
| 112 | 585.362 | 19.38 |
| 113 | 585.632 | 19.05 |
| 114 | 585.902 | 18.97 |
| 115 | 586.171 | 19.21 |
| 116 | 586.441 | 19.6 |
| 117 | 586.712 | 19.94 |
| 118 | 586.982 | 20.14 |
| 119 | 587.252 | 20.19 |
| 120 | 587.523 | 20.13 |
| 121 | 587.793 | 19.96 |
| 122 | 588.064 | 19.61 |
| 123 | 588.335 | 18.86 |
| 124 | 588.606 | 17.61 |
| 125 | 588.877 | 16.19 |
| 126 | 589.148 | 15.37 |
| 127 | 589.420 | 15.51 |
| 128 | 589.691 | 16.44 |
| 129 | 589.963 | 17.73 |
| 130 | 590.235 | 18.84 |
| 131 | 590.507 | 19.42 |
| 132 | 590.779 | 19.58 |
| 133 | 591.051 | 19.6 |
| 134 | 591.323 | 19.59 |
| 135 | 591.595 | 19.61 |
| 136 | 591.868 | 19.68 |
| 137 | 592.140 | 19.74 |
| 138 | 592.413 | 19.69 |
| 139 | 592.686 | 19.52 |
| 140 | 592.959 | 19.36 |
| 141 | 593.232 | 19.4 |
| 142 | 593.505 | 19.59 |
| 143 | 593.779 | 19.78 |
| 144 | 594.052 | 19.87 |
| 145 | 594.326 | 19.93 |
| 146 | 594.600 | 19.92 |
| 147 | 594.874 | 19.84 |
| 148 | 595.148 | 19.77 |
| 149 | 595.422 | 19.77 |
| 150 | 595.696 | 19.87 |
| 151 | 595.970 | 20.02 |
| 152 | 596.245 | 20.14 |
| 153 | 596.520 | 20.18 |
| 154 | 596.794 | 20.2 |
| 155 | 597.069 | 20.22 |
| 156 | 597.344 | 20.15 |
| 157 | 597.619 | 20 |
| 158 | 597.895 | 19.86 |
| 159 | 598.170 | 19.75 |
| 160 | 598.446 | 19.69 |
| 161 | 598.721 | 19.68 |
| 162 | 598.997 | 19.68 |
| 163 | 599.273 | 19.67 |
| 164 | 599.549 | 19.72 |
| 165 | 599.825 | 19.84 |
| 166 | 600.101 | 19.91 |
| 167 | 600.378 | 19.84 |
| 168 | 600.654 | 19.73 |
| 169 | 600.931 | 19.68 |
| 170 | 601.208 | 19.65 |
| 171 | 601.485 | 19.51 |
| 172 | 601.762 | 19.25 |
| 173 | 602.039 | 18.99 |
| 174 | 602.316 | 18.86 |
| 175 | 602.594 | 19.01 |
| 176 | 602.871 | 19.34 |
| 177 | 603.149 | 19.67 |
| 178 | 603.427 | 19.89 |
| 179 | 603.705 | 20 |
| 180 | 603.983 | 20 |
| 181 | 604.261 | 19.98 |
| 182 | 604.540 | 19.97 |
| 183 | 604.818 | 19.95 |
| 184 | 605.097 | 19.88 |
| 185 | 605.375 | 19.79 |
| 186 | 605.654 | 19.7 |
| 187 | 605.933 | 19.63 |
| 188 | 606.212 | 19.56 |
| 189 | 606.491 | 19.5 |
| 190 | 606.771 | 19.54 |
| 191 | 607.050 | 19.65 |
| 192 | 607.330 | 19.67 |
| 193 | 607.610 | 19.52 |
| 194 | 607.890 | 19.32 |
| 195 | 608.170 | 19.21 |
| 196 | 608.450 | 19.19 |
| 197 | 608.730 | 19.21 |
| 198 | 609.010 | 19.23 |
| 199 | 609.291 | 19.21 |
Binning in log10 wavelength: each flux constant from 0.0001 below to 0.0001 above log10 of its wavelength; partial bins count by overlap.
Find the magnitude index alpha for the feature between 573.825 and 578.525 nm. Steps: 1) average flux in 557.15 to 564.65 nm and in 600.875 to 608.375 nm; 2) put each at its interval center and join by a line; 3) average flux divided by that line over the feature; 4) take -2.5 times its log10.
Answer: -0.05 mag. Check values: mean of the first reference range 19.2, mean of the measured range 20.1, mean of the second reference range 19.6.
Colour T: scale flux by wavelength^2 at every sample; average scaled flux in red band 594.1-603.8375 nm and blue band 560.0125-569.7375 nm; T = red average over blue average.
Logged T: 1.14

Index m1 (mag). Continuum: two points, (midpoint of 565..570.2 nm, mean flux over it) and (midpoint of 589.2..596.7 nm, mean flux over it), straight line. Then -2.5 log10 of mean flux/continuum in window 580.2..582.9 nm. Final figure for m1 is -0.027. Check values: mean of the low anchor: 19.6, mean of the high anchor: 19.3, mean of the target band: 19.9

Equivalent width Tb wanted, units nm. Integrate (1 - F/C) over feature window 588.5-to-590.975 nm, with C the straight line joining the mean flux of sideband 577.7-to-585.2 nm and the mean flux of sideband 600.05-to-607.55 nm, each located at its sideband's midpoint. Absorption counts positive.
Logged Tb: 0.31 nm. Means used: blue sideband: 20.1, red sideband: 19.6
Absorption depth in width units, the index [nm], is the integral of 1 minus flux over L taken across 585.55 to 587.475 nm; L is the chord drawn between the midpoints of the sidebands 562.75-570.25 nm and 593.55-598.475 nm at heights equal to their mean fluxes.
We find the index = 0.02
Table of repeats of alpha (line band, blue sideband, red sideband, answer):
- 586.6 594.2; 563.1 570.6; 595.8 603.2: 0.04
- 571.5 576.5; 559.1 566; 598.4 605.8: -0.04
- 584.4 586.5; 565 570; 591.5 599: 0.01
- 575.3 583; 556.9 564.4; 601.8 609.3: -0.05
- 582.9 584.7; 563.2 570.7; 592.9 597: -0.02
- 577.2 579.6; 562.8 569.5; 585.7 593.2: -0.05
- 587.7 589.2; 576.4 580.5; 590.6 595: 0.11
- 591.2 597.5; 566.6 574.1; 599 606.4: -0.01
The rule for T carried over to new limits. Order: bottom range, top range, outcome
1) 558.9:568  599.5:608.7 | 1.17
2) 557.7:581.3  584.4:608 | 1.08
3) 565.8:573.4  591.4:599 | 1.10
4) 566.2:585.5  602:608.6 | 1.08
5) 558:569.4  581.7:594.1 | 1.08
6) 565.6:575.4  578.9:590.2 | 1.03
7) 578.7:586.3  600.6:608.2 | 1.06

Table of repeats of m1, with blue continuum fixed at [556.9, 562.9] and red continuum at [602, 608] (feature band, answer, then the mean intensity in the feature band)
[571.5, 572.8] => -0.06 mag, 20.3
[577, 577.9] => -0.06 mag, 20.4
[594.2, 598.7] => -0.02 mag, 20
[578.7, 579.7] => -0.05 mag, 20.3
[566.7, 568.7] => -0.03 mag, 19.7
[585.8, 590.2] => 0.05 mag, 18.5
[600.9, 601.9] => 0.00 mag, 19.5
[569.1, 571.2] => -0.02 mag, 19.6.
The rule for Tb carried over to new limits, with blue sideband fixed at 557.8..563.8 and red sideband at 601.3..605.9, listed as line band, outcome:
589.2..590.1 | 0.14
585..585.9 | 0.00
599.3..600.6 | -0.02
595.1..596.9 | -0.04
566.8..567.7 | -0.02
